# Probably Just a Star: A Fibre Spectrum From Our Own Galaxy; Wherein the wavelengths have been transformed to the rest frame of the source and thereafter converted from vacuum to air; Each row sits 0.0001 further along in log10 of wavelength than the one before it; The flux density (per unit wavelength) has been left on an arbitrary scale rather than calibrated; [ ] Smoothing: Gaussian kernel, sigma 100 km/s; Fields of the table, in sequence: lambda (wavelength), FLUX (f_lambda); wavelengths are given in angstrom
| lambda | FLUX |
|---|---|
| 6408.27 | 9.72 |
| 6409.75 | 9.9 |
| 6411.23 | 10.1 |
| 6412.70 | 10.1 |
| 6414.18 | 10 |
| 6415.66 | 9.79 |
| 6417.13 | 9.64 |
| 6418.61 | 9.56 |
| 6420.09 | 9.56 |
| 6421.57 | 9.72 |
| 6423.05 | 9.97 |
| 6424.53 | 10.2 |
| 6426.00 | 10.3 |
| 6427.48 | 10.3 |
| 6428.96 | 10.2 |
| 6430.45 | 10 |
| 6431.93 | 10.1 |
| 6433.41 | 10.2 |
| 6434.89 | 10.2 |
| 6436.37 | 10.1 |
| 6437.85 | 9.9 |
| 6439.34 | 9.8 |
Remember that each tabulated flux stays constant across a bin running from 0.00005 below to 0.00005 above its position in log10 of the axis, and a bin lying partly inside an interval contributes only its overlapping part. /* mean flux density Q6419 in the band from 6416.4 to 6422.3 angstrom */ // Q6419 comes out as 9.61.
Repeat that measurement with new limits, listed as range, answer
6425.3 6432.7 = 10.2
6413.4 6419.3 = 9.75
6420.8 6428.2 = 10.1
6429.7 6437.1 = 10.1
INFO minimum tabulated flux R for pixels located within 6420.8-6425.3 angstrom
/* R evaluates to 9.72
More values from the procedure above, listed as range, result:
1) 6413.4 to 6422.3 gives 9.56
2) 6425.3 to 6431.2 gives 10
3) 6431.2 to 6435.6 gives 10.1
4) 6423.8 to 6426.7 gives 10.2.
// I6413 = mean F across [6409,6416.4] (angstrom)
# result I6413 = 9.98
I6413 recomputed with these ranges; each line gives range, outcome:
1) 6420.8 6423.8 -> 9.83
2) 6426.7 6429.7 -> 10.3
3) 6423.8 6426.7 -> 10.3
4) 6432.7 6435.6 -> 10.2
